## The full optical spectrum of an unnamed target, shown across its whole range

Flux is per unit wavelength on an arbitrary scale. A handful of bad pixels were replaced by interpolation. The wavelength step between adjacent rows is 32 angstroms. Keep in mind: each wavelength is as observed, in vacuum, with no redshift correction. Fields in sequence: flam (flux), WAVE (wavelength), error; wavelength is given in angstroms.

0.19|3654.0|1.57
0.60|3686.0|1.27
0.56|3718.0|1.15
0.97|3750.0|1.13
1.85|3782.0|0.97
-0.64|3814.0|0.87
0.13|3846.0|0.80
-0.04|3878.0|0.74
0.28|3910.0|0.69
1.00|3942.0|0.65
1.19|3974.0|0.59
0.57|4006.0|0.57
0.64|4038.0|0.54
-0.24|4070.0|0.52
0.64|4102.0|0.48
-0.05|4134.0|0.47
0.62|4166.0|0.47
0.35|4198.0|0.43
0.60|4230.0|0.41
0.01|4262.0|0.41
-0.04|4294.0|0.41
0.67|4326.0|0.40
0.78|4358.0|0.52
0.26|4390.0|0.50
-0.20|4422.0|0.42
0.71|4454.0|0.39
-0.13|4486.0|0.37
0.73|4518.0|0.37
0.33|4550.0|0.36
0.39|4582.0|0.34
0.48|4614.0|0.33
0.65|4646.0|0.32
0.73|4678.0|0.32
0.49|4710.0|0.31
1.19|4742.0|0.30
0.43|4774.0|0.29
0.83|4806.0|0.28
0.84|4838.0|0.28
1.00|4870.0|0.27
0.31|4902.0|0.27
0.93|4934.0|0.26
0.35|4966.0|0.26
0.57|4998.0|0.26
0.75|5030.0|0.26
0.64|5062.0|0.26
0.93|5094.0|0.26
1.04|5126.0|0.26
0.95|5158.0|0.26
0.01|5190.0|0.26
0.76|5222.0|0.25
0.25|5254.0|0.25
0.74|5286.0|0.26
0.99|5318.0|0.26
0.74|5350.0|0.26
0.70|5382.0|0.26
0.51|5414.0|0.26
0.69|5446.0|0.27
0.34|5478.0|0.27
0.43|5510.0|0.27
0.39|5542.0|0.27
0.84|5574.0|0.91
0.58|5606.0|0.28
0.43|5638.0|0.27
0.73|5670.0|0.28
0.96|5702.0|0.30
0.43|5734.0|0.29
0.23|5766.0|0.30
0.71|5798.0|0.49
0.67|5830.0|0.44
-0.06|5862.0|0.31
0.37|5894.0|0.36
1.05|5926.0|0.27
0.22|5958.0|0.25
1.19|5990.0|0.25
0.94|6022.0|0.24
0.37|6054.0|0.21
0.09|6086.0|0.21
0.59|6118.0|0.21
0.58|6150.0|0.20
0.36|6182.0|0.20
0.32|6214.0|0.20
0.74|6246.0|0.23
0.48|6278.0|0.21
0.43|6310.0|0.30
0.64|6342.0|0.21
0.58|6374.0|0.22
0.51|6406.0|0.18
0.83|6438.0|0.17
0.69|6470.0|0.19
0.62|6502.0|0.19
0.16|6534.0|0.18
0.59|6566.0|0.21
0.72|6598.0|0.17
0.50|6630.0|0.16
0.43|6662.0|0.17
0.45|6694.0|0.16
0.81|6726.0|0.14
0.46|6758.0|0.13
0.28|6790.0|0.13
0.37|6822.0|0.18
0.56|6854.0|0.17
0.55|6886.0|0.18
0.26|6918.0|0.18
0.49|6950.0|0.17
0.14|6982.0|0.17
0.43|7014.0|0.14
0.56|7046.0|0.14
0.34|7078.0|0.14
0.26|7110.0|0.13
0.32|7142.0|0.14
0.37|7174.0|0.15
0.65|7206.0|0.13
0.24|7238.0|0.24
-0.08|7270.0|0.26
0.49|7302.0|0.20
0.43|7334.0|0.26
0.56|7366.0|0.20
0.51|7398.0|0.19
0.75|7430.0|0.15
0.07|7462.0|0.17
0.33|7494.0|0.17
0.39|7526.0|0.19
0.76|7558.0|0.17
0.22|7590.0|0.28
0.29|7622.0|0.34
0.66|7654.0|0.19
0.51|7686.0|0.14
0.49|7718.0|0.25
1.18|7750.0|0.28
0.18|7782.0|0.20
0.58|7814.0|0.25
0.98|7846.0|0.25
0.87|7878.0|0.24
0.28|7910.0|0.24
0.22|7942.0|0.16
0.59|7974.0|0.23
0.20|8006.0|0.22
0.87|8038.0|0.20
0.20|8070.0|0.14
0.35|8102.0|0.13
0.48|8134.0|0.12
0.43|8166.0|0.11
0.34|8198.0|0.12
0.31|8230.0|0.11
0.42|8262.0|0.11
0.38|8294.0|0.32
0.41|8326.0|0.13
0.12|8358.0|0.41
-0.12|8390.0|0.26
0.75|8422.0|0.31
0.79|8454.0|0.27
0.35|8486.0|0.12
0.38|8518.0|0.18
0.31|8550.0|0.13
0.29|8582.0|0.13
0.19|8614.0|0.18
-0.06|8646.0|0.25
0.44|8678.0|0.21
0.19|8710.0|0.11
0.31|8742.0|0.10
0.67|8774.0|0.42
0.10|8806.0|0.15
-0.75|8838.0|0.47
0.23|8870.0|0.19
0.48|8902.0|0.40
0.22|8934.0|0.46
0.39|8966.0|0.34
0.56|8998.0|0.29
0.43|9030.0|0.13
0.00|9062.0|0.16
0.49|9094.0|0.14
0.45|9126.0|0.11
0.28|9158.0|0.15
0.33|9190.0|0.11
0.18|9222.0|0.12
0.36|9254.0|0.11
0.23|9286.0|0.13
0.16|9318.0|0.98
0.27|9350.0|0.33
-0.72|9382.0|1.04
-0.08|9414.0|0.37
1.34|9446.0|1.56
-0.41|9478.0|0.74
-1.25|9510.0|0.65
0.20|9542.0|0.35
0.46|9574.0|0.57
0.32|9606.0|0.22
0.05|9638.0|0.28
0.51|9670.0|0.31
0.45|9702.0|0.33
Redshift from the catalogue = 0.20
